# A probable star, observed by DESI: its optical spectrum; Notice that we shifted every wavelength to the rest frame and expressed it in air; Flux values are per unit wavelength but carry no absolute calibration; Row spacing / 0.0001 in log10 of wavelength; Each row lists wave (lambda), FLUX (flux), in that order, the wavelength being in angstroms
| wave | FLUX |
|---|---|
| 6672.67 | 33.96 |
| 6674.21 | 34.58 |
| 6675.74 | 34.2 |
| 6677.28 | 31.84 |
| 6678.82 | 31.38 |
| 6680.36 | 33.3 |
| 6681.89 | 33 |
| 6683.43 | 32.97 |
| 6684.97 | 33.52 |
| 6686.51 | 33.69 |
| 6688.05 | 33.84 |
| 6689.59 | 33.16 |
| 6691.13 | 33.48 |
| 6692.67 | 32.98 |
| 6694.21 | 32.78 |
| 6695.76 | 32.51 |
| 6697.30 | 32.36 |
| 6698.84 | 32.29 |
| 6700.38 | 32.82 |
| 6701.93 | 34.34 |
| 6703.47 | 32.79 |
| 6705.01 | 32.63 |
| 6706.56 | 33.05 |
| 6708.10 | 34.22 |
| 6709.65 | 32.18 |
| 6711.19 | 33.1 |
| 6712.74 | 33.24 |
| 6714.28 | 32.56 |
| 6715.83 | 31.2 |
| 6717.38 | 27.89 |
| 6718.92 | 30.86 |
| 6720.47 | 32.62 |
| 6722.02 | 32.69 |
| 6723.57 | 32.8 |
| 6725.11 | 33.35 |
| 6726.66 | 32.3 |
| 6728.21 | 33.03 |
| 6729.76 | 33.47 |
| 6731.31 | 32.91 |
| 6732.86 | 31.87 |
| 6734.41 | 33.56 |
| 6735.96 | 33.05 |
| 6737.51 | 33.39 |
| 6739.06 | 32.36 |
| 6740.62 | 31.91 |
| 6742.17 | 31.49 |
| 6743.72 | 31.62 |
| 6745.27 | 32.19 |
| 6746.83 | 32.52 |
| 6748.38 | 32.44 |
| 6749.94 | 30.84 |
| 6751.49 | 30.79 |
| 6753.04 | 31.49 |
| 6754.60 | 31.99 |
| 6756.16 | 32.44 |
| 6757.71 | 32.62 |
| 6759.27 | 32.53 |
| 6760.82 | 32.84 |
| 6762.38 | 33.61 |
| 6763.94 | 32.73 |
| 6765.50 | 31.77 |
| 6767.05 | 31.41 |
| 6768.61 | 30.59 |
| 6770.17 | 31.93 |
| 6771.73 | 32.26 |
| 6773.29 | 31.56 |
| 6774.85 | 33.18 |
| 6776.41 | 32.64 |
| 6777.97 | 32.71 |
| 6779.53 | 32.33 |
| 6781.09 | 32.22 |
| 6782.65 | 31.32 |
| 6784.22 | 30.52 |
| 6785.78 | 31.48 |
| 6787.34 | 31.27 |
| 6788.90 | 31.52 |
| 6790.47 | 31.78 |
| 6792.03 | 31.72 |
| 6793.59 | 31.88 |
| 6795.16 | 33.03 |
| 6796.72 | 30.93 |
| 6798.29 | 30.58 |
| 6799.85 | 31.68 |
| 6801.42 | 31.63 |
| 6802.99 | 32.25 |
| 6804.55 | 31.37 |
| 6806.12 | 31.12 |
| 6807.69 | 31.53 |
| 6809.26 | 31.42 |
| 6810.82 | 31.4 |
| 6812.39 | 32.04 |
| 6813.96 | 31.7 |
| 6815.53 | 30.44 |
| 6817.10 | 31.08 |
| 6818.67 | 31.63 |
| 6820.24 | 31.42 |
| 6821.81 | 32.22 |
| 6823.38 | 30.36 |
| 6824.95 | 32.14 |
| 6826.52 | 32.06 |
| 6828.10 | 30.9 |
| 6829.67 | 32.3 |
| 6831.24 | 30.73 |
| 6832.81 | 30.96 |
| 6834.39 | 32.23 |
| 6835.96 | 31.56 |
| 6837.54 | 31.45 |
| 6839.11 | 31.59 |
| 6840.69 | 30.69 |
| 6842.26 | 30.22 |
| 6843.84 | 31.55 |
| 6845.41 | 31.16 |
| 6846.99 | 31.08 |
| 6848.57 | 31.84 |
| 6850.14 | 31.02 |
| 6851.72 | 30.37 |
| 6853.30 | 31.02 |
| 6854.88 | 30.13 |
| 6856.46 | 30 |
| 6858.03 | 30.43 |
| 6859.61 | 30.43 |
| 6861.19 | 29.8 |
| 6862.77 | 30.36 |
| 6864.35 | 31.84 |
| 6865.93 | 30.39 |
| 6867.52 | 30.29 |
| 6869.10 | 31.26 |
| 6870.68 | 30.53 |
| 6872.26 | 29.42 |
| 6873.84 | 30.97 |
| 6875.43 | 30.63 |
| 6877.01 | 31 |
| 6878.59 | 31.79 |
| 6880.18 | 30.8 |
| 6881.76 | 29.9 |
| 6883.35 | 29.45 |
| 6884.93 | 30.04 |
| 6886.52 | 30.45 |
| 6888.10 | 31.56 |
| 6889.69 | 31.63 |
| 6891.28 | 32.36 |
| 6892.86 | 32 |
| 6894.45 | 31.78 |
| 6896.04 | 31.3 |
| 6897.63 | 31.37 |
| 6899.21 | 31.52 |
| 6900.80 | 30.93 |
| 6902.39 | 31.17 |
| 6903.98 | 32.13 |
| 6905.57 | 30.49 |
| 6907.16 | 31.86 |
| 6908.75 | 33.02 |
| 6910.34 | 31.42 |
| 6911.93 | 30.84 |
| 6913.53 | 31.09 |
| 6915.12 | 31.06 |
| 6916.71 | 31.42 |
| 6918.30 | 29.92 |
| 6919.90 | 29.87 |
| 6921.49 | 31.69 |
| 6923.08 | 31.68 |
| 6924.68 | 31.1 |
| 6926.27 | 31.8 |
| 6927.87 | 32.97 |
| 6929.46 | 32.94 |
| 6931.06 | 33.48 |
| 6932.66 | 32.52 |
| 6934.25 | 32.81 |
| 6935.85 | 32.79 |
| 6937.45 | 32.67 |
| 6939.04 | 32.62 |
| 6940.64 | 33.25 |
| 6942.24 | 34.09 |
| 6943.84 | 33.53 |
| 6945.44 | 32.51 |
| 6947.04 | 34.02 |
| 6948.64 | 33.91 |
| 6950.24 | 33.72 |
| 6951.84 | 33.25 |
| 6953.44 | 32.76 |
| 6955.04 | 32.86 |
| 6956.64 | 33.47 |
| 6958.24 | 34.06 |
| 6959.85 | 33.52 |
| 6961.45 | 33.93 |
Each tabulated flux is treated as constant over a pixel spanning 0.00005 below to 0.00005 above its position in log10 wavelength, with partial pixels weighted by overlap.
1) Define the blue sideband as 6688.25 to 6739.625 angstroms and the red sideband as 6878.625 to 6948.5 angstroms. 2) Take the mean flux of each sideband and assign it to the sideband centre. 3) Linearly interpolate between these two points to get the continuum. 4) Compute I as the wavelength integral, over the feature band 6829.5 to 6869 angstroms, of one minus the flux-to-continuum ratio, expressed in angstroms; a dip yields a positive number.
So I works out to 1.4 angstroms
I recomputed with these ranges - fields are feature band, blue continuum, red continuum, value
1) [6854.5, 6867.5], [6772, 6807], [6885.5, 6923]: 0.44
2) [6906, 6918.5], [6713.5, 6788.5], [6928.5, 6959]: 0.63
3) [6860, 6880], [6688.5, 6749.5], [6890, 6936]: 0.75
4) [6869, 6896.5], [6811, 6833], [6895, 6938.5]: 0.60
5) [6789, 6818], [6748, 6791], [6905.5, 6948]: 0.42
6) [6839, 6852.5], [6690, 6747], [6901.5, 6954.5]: 0.56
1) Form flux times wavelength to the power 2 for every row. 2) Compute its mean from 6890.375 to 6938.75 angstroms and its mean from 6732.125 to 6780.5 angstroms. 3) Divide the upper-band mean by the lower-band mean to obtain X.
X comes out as 1.0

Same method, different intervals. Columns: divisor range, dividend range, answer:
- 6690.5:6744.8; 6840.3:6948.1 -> 1.02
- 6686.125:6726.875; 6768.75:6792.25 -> 1.00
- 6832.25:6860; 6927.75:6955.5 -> 1.10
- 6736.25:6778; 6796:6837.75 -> 1.00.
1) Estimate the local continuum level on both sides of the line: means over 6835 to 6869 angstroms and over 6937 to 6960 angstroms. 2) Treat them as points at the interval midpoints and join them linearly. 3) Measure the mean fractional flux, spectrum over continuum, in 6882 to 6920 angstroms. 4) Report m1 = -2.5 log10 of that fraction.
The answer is 0.03 mag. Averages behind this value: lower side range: 30.8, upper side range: 33.4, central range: 31.2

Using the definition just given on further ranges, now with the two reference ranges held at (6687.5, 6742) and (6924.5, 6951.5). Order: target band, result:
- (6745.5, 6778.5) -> 0.02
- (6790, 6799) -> 0.04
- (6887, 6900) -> 0.04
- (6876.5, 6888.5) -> 0.08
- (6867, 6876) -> 0.08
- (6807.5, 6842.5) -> 0.05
